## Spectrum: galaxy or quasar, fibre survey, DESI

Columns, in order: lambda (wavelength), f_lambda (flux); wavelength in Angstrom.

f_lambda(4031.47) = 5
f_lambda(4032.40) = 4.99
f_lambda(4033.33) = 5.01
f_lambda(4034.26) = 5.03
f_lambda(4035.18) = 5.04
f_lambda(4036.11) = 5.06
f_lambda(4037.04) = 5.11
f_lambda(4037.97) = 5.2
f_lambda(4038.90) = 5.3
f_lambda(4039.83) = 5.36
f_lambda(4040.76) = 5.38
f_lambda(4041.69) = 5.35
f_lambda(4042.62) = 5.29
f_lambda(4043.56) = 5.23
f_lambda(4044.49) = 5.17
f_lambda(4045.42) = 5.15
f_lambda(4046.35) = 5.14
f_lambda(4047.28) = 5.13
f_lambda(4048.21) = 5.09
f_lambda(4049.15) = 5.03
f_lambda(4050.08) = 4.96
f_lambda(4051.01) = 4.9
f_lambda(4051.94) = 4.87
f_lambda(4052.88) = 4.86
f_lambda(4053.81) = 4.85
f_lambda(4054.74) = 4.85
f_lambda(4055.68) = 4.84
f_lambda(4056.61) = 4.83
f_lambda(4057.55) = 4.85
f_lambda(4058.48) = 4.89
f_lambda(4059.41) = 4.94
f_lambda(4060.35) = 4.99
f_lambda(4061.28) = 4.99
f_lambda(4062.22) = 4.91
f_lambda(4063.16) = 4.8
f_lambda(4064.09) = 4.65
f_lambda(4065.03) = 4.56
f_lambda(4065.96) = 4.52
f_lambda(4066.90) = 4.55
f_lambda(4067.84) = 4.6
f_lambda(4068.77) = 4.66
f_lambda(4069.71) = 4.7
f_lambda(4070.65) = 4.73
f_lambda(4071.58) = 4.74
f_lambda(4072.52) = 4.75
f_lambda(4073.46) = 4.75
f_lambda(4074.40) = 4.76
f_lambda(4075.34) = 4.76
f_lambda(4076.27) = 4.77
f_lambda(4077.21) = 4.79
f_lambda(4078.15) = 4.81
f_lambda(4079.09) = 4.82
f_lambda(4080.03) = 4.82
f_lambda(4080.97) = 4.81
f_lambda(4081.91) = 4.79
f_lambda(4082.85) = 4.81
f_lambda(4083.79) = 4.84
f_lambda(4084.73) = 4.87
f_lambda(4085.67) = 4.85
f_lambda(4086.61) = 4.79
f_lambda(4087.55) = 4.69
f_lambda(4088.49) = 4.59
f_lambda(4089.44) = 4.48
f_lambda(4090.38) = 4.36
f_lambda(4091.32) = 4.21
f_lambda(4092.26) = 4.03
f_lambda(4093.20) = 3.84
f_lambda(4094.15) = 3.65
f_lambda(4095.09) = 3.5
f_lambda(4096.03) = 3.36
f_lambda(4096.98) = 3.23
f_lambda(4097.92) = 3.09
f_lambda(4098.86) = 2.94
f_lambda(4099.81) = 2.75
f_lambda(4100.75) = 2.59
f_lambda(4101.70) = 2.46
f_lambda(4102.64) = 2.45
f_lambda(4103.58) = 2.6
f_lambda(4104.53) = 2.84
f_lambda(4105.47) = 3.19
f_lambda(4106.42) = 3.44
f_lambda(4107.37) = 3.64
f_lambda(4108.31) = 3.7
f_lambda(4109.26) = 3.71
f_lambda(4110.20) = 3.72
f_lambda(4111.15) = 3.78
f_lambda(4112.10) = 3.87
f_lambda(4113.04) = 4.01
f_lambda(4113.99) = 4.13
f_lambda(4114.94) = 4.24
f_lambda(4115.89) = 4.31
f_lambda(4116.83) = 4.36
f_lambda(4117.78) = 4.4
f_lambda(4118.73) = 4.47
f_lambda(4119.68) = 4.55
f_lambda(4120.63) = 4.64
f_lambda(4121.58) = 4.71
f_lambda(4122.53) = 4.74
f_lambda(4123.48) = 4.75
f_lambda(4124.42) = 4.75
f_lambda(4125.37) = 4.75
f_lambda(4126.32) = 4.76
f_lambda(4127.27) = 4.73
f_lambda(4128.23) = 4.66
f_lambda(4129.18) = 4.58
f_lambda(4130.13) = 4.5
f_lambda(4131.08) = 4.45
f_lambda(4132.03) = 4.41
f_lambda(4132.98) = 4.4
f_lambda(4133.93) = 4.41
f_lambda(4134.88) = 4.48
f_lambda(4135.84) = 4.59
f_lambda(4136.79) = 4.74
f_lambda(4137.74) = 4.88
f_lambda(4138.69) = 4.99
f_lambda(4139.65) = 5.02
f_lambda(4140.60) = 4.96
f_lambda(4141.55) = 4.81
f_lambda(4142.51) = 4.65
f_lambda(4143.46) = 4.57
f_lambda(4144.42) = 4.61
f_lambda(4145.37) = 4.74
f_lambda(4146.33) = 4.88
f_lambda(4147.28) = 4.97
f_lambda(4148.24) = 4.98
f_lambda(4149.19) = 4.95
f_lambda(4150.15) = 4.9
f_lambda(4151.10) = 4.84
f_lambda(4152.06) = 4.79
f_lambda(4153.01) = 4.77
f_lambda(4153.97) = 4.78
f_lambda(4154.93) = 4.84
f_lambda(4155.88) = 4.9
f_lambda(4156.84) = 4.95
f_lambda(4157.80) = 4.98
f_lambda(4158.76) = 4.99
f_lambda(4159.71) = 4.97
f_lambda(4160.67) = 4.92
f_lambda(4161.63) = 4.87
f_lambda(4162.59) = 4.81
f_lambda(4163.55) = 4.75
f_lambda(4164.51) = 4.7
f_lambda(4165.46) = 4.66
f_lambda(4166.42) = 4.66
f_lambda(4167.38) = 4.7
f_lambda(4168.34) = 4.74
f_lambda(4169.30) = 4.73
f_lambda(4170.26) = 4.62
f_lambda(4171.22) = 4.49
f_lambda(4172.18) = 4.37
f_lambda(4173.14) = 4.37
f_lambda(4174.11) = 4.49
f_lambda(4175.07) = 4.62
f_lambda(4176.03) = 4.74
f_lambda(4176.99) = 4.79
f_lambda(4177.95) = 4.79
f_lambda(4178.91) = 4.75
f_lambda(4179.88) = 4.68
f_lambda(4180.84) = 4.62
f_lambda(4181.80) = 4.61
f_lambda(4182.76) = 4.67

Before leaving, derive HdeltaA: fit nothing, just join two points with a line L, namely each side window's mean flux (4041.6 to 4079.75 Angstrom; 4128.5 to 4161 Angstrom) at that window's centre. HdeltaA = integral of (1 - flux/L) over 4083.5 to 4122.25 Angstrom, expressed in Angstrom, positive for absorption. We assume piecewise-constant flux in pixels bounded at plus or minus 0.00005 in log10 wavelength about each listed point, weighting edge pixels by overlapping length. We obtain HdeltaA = 7.79 Angstrom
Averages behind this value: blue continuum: 4.87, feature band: 3.85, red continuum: 4.77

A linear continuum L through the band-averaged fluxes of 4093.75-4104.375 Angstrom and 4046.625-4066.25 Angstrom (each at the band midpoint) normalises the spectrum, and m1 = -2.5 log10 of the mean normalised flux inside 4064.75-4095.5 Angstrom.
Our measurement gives -0.21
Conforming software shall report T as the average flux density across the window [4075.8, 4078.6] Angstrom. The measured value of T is 4.8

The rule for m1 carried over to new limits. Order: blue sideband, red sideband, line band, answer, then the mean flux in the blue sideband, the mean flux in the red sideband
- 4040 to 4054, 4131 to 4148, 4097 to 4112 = 0.47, 5.1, 4.71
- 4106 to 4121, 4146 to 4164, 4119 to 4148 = -0.06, 4.06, 4.89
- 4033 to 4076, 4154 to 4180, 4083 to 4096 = 0.13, 4.94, 4.74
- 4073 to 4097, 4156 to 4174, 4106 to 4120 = 0.14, 4.48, 4.73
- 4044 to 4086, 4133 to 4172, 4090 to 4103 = 0.41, 4.84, 4.78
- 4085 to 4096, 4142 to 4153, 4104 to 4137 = 0.07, 4.25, 4.81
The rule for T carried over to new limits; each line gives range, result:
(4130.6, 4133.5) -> 4.43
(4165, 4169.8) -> 4.7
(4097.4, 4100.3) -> 2.93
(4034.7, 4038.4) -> 5.11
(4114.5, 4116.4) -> 4.29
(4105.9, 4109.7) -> 3.61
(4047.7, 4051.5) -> 5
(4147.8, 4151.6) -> 4.92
